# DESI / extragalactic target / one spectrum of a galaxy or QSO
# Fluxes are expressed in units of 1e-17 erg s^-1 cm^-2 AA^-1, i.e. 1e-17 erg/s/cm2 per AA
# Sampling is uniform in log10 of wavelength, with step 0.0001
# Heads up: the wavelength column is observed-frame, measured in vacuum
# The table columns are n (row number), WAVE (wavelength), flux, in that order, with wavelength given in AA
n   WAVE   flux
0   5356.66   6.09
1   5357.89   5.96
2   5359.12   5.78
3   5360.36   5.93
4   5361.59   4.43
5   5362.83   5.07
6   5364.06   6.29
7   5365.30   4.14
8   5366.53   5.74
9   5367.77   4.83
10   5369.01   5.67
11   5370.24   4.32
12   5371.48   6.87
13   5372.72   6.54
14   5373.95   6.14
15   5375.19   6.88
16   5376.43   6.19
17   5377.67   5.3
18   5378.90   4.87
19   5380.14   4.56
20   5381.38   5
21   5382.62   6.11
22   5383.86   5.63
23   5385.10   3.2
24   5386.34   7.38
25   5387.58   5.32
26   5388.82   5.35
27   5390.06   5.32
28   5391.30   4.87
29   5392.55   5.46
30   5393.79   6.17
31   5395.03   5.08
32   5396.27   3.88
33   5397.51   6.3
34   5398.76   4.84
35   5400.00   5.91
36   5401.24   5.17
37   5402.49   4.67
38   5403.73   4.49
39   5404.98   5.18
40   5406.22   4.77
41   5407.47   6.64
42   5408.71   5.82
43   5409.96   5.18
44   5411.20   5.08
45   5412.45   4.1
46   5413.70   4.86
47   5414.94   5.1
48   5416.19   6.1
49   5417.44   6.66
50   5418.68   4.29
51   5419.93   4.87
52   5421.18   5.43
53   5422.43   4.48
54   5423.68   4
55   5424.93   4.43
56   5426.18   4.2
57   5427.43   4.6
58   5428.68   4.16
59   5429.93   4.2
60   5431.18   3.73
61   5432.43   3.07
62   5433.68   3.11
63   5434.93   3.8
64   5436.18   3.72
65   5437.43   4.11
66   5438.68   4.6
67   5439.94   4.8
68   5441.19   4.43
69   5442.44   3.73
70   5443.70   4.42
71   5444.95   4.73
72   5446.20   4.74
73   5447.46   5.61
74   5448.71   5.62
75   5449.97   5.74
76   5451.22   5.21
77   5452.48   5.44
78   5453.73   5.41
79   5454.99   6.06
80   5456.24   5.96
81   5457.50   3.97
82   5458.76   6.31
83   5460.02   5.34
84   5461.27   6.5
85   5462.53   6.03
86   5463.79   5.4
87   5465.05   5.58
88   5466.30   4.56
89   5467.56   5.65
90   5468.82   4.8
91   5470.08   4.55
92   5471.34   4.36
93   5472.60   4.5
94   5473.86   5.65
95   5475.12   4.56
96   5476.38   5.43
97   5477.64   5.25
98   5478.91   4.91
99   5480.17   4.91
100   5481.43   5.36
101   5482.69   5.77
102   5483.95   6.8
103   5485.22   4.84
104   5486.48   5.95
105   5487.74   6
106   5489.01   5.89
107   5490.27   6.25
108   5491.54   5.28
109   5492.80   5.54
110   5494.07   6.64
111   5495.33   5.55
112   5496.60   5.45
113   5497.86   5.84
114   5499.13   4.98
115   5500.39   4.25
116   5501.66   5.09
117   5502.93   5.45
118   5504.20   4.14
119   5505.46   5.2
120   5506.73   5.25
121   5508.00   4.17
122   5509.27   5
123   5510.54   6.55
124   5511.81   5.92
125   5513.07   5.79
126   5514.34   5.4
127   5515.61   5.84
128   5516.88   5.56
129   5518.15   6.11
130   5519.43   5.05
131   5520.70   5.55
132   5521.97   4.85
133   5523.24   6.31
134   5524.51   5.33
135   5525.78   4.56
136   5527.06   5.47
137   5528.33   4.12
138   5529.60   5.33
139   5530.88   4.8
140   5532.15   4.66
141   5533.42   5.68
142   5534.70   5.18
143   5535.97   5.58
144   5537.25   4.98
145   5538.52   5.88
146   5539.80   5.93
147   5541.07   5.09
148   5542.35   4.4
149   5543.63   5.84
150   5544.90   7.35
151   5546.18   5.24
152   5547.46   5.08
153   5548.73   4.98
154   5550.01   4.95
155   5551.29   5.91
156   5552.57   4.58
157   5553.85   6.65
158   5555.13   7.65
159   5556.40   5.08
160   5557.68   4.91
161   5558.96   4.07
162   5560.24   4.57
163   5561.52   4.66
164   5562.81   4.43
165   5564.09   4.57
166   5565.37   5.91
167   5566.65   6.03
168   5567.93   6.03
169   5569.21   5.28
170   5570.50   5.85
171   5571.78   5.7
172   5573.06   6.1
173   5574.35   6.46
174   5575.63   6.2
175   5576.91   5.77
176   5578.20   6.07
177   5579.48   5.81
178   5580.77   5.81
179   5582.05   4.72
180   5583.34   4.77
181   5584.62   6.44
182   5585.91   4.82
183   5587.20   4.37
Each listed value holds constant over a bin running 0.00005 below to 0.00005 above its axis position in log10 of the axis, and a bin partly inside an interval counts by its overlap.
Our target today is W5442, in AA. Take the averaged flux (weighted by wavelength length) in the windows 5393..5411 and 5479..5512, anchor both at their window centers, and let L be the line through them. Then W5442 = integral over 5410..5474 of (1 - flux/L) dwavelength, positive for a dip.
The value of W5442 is 6.0 AA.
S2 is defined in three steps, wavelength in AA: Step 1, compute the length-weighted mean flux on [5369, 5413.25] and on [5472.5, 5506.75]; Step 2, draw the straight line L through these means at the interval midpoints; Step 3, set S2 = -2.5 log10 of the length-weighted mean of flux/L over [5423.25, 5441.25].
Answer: 0.31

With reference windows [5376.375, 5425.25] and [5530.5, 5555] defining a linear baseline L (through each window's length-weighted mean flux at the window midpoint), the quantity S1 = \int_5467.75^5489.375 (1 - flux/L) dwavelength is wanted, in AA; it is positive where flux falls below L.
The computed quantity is 0.3 AA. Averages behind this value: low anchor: 5.19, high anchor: 5.46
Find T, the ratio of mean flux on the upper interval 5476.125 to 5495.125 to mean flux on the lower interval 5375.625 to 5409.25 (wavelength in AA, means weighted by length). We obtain 1.06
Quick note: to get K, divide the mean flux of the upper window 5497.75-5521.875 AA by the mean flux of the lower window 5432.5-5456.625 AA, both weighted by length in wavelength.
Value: 1.1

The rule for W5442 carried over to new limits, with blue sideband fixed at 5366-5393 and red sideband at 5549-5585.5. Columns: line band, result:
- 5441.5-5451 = 1.01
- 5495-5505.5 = 0.83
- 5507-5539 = 1.05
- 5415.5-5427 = 1.22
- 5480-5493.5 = -0.48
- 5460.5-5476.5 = 0.96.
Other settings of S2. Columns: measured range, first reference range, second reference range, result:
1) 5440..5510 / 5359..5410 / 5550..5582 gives 0.04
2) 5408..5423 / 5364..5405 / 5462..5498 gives 0.05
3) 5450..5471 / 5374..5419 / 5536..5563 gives -0.01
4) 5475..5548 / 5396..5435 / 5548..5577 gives -0.03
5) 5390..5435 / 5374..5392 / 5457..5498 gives 0.12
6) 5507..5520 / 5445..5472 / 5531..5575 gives -0.02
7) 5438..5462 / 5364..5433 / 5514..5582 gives 0.01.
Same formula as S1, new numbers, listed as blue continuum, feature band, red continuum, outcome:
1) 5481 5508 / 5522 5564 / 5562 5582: 2.5 AA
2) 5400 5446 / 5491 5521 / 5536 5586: -1.3 AA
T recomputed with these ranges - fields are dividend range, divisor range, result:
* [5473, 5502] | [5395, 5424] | 1.07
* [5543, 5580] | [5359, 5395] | 1.02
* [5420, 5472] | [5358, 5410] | 0.89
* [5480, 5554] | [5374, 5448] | 1.10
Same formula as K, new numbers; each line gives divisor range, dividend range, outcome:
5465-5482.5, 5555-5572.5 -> 1.05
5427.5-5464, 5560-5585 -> 1.16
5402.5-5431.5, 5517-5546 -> 1.10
